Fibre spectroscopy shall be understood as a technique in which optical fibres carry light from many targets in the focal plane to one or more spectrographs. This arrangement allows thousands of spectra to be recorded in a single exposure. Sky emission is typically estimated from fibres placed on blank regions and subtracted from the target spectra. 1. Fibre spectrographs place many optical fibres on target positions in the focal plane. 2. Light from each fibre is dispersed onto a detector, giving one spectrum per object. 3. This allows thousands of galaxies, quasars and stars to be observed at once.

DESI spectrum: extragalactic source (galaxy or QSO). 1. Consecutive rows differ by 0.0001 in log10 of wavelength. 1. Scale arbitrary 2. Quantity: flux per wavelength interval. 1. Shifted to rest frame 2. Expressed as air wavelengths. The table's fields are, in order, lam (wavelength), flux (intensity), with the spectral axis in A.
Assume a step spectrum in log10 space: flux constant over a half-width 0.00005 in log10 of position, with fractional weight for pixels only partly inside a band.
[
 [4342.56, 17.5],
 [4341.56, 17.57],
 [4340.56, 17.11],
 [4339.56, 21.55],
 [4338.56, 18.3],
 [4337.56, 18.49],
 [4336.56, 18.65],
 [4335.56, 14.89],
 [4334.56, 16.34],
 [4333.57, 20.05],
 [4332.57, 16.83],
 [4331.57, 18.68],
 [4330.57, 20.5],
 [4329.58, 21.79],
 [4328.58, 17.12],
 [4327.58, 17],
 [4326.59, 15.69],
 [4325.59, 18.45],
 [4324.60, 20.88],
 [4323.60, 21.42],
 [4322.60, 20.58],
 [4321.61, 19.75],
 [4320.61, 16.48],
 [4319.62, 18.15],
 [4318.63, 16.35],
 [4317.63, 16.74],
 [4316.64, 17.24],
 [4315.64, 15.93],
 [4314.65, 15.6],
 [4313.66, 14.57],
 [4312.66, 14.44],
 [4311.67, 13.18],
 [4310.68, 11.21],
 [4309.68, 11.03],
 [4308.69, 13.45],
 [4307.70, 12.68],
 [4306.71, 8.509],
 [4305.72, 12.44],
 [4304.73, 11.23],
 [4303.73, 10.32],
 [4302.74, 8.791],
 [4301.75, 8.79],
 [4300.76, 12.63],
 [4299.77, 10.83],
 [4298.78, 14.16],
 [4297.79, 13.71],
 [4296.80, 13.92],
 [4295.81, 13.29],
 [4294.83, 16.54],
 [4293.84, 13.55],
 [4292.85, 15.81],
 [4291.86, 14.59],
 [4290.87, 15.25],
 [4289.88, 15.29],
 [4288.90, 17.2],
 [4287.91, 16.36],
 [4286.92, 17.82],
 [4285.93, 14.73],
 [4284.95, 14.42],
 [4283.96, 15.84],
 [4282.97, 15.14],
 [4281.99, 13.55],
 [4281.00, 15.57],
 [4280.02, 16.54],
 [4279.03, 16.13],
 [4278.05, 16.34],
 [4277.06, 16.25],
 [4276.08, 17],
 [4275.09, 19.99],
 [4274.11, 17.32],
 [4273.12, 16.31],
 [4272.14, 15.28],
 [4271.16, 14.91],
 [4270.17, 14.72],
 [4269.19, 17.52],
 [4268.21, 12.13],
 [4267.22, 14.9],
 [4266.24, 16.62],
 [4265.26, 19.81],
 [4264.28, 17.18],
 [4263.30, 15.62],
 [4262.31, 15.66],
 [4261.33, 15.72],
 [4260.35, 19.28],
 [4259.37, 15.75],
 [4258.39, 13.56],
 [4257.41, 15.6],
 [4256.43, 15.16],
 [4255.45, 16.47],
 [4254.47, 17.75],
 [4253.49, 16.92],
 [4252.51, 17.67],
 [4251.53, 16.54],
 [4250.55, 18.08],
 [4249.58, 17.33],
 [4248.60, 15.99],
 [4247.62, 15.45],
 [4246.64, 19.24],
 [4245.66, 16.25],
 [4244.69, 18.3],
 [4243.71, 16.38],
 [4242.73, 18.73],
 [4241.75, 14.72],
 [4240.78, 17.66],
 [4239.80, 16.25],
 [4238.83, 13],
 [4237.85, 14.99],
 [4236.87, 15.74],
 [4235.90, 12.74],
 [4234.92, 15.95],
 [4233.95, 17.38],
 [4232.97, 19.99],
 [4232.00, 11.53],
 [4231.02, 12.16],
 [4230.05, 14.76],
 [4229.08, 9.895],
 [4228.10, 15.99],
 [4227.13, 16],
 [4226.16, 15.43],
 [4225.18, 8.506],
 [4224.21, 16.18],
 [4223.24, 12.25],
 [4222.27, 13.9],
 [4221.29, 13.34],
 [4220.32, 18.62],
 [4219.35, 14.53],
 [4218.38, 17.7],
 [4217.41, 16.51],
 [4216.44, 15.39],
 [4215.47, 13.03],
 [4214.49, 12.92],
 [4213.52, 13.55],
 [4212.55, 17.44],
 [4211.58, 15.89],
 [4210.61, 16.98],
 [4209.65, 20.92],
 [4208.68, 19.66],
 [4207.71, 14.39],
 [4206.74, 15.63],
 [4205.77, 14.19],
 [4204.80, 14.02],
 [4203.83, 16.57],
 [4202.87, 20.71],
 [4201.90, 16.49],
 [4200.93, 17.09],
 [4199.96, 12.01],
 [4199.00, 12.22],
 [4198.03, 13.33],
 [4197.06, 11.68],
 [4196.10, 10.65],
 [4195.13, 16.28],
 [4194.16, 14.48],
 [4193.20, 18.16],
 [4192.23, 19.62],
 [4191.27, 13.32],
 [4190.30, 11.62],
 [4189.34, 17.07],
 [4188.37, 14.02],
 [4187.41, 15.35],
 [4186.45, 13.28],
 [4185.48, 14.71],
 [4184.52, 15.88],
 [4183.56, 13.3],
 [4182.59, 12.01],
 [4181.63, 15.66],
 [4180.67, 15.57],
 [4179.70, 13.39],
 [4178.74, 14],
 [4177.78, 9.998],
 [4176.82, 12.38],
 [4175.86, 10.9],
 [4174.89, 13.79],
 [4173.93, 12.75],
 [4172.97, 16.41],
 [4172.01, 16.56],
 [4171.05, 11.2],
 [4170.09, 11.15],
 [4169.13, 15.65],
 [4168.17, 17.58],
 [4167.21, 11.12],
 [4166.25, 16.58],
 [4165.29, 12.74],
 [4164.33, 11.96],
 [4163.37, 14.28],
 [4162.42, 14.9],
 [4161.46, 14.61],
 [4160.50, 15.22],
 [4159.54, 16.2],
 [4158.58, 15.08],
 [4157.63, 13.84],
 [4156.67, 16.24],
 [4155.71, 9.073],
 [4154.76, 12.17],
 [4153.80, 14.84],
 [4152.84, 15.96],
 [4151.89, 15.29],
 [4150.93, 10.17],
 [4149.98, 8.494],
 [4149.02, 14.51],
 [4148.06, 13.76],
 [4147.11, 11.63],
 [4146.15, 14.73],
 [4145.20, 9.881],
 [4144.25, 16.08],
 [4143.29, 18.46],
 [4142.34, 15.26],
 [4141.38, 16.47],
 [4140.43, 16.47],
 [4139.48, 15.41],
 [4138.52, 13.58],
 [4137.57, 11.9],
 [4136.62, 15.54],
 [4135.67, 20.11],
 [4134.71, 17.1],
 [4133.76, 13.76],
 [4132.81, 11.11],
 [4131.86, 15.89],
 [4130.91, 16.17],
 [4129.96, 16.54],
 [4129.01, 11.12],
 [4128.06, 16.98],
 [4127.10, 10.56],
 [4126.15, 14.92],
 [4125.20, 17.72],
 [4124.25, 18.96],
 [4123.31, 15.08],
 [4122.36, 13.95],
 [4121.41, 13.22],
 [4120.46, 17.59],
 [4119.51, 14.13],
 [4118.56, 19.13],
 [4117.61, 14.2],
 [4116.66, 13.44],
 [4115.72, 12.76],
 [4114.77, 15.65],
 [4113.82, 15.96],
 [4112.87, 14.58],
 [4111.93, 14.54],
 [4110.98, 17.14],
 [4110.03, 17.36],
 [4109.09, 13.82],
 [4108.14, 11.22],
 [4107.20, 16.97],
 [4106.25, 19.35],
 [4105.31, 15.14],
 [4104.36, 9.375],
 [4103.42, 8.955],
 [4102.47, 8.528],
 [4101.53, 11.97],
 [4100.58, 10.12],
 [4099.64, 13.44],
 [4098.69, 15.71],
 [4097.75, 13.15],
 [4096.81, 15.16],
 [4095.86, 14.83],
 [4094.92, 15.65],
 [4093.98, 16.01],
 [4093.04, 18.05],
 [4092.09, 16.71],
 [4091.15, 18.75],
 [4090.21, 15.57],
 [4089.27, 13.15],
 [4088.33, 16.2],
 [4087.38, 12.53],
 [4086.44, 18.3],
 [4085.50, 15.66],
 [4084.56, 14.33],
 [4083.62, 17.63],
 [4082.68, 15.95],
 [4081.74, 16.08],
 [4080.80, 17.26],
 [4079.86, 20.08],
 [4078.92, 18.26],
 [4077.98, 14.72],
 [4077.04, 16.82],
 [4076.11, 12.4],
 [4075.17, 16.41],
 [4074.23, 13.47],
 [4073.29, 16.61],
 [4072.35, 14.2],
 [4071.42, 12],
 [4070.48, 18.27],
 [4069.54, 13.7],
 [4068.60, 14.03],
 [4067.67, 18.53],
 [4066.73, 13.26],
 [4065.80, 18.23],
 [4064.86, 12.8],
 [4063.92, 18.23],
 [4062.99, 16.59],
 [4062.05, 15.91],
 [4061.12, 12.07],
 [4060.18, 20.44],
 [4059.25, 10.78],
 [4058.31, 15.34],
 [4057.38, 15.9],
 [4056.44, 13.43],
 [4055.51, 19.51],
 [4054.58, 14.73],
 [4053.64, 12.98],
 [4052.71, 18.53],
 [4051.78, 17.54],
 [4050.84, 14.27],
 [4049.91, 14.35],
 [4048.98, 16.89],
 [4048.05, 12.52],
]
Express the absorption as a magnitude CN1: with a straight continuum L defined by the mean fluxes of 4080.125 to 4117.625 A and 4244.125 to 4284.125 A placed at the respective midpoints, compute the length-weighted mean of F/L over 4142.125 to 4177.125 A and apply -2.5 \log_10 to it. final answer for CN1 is 0.12 mag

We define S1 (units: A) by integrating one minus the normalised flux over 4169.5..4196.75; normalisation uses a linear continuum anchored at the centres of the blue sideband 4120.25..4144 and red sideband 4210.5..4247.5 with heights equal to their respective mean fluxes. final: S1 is 2.21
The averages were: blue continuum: 15.3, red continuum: 15.2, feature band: 14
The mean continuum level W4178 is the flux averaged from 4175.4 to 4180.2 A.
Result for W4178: 12.1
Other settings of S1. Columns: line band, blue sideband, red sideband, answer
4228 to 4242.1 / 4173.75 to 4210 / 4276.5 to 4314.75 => -0.5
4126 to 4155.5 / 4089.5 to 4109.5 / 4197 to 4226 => 0.6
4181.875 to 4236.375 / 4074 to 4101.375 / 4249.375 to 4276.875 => 4.1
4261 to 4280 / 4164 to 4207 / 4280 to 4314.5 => -3.5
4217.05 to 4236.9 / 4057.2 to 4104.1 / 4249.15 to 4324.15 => 0.8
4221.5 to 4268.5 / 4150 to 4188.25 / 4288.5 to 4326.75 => -4.7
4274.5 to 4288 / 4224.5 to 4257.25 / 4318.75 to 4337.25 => 0.7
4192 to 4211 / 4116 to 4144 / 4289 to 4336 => -0.5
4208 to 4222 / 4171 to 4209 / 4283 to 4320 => -1.7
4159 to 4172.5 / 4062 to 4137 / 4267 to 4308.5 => 0.6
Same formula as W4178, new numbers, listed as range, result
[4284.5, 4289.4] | 16.1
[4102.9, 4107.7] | 13.9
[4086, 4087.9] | 15.3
